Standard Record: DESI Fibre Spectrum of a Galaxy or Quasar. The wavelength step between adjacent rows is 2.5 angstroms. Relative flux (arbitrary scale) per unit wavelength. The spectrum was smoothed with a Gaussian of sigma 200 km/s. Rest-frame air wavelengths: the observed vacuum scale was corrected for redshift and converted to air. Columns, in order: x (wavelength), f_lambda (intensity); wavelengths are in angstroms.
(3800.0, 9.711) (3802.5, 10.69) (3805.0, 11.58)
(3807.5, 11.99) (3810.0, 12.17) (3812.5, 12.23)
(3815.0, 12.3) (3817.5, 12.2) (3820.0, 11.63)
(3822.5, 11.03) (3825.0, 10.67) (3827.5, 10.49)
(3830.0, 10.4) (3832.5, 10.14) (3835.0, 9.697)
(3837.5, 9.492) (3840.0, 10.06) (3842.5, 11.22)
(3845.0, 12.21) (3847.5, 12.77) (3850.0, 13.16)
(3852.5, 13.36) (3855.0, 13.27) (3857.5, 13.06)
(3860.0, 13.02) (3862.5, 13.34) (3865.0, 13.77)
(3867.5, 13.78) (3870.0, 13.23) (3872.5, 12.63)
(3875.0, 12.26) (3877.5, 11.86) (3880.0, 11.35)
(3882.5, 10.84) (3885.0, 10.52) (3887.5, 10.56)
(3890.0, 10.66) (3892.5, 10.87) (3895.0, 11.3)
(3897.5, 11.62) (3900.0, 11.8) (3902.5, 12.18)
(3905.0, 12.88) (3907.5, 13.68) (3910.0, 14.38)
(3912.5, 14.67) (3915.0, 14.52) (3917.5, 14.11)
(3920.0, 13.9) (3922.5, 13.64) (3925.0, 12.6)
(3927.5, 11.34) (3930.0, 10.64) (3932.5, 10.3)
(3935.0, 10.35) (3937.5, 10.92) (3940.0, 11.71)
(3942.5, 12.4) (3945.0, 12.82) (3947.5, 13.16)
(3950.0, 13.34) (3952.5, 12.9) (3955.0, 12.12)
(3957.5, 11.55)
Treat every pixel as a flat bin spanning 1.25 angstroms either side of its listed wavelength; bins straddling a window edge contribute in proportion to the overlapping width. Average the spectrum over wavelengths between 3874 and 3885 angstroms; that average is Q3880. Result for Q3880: 11.4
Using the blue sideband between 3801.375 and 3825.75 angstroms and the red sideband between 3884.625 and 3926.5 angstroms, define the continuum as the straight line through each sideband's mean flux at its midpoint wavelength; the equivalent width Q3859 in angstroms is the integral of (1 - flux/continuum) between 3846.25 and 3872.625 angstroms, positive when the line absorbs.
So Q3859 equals -2.4 angstroms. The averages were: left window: 11.7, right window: 12.6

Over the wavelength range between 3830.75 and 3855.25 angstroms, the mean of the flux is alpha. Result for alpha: 11.4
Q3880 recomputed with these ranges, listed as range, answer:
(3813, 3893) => 11.8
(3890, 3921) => 12.9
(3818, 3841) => 10.5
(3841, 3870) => 13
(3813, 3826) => 11.6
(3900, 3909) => 12.8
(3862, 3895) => 11.9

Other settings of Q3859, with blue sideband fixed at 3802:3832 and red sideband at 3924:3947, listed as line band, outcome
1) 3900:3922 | -4.2 angstroms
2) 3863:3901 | -1.2 angstroms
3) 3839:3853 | -0.8 angstroms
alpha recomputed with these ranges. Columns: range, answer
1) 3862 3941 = 12.2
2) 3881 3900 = 11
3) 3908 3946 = 12.6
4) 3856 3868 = 13.4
